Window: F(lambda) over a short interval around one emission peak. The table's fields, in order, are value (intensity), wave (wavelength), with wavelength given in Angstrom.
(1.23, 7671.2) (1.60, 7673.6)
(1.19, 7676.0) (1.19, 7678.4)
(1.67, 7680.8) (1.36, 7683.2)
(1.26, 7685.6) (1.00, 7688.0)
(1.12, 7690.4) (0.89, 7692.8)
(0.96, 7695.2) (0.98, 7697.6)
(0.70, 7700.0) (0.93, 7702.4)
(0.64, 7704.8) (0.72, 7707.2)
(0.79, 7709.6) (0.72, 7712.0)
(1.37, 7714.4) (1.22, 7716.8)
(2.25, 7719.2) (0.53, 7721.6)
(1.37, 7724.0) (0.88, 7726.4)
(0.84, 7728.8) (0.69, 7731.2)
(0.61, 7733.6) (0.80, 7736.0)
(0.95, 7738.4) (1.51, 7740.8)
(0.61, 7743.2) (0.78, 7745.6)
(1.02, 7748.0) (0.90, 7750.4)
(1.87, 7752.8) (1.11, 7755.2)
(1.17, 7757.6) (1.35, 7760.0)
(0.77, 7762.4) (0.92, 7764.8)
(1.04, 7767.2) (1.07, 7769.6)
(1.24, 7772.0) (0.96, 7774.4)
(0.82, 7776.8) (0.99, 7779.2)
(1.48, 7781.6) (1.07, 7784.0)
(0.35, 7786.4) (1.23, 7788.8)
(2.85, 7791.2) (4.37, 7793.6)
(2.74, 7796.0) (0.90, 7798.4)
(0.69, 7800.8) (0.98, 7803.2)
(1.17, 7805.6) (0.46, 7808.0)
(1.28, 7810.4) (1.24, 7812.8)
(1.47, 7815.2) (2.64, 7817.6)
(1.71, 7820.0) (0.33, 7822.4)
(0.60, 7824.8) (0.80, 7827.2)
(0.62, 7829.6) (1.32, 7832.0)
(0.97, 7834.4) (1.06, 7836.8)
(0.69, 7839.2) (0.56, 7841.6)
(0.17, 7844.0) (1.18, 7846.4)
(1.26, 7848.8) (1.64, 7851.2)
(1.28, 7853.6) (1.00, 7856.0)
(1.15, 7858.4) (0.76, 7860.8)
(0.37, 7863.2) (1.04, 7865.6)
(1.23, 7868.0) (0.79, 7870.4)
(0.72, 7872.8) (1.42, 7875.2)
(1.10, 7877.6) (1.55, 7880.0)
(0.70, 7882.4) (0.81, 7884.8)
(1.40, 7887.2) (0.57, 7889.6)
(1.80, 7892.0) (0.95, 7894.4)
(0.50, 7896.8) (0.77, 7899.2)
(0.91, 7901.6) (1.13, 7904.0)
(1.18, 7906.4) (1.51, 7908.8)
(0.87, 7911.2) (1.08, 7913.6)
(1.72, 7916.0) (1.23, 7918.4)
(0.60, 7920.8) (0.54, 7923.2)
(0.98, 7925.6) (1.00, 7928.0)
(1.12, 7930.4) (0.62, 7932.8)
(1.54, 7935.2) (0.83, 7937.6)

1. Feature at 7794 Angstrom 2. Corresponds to H-alpha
